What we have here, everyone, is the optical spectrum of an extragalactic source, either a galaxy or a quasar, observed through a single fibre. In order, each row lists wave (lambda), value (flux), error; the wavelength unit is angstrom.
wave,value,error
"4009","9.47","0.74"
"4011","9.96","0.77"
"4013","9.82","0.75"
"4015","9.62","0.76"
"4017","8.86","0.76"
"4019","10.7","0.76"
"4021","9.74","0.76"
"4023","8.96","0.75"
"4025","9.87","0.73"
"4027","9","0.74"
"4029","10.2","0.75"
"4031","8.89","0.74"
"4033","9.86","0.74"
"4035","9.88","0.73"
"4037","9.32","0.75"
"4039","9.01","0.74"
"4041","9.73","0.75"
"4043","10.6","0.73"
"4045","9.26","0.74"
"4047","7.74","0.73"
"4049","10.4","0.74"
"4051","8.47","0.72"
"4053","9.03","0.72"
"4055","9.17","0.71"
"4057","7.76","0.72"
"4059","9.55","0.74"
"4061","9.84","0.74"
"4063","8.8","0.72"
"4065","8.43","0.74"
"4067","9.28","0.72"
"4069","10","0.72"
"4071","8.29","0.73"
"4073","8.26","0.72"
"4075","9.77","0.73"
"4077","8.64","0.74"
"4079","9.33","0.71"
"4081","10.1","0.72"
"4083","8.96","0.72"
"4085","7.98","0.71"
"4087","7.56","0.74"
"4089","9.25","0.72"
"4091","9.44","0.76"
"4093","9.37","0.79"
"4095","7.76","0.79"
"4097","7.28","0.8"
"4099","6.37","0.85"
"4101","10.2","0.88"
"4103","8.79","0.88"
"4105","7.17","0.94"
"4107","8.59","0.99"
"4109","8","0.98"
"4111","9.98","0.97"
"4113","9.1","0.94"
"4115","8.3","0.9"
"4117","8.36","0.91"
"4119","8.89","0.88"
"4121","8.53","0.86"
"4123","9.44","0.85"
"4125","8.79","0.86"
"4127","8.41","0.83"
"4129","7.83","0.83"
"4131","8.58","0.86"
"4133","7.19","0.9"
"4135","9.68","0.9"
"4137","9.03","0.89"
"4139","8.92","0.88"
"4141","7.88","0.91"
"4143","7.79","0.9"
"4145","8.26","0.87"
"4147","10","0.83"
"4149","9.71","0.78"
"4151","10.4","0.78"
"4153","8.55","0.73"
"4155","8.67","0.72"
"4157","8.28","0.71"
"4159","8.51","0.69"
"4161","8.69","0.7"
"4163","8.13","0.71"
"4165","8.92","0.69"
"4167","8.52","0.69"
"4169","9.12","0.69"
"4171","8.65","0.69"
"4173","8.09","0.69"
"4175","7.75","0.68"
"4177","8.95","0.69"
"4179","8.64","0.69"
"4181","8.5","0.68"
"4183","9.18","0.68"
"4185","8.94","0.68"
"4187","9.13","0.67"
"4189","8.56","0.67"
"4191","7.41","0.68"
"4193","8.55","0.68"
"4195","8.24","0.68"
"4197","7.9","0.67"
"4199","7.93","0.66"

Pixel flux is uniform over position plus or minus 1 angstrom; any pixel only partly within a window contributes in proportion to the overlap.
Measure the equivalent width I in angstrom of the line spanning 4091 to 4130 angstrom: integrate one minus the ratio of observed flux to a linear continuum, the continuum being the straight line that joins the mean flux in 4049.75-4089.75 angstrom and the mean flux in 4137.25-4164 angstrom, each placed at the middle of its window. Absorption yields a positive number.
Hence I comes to 1.5 angstrom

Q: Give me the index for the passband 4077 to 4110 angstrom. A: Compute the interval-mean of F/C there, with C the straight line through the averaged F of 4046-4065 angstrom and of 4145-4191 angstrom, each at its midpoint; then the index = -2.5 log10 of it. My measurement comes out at 0.047 mag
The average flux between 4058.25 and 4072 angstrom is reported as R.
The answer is 9.16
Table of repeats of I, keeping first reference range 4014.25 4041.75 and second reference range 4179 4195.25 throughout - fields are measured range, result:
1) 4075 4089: 0.5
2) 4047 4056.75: 0.4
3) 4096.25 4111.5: 1.4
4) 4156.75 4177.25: 0.5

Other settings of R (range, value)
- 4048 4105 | 8.83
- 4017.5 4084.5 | 9.29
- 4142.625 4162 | 8.92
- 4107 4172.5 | 8.72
